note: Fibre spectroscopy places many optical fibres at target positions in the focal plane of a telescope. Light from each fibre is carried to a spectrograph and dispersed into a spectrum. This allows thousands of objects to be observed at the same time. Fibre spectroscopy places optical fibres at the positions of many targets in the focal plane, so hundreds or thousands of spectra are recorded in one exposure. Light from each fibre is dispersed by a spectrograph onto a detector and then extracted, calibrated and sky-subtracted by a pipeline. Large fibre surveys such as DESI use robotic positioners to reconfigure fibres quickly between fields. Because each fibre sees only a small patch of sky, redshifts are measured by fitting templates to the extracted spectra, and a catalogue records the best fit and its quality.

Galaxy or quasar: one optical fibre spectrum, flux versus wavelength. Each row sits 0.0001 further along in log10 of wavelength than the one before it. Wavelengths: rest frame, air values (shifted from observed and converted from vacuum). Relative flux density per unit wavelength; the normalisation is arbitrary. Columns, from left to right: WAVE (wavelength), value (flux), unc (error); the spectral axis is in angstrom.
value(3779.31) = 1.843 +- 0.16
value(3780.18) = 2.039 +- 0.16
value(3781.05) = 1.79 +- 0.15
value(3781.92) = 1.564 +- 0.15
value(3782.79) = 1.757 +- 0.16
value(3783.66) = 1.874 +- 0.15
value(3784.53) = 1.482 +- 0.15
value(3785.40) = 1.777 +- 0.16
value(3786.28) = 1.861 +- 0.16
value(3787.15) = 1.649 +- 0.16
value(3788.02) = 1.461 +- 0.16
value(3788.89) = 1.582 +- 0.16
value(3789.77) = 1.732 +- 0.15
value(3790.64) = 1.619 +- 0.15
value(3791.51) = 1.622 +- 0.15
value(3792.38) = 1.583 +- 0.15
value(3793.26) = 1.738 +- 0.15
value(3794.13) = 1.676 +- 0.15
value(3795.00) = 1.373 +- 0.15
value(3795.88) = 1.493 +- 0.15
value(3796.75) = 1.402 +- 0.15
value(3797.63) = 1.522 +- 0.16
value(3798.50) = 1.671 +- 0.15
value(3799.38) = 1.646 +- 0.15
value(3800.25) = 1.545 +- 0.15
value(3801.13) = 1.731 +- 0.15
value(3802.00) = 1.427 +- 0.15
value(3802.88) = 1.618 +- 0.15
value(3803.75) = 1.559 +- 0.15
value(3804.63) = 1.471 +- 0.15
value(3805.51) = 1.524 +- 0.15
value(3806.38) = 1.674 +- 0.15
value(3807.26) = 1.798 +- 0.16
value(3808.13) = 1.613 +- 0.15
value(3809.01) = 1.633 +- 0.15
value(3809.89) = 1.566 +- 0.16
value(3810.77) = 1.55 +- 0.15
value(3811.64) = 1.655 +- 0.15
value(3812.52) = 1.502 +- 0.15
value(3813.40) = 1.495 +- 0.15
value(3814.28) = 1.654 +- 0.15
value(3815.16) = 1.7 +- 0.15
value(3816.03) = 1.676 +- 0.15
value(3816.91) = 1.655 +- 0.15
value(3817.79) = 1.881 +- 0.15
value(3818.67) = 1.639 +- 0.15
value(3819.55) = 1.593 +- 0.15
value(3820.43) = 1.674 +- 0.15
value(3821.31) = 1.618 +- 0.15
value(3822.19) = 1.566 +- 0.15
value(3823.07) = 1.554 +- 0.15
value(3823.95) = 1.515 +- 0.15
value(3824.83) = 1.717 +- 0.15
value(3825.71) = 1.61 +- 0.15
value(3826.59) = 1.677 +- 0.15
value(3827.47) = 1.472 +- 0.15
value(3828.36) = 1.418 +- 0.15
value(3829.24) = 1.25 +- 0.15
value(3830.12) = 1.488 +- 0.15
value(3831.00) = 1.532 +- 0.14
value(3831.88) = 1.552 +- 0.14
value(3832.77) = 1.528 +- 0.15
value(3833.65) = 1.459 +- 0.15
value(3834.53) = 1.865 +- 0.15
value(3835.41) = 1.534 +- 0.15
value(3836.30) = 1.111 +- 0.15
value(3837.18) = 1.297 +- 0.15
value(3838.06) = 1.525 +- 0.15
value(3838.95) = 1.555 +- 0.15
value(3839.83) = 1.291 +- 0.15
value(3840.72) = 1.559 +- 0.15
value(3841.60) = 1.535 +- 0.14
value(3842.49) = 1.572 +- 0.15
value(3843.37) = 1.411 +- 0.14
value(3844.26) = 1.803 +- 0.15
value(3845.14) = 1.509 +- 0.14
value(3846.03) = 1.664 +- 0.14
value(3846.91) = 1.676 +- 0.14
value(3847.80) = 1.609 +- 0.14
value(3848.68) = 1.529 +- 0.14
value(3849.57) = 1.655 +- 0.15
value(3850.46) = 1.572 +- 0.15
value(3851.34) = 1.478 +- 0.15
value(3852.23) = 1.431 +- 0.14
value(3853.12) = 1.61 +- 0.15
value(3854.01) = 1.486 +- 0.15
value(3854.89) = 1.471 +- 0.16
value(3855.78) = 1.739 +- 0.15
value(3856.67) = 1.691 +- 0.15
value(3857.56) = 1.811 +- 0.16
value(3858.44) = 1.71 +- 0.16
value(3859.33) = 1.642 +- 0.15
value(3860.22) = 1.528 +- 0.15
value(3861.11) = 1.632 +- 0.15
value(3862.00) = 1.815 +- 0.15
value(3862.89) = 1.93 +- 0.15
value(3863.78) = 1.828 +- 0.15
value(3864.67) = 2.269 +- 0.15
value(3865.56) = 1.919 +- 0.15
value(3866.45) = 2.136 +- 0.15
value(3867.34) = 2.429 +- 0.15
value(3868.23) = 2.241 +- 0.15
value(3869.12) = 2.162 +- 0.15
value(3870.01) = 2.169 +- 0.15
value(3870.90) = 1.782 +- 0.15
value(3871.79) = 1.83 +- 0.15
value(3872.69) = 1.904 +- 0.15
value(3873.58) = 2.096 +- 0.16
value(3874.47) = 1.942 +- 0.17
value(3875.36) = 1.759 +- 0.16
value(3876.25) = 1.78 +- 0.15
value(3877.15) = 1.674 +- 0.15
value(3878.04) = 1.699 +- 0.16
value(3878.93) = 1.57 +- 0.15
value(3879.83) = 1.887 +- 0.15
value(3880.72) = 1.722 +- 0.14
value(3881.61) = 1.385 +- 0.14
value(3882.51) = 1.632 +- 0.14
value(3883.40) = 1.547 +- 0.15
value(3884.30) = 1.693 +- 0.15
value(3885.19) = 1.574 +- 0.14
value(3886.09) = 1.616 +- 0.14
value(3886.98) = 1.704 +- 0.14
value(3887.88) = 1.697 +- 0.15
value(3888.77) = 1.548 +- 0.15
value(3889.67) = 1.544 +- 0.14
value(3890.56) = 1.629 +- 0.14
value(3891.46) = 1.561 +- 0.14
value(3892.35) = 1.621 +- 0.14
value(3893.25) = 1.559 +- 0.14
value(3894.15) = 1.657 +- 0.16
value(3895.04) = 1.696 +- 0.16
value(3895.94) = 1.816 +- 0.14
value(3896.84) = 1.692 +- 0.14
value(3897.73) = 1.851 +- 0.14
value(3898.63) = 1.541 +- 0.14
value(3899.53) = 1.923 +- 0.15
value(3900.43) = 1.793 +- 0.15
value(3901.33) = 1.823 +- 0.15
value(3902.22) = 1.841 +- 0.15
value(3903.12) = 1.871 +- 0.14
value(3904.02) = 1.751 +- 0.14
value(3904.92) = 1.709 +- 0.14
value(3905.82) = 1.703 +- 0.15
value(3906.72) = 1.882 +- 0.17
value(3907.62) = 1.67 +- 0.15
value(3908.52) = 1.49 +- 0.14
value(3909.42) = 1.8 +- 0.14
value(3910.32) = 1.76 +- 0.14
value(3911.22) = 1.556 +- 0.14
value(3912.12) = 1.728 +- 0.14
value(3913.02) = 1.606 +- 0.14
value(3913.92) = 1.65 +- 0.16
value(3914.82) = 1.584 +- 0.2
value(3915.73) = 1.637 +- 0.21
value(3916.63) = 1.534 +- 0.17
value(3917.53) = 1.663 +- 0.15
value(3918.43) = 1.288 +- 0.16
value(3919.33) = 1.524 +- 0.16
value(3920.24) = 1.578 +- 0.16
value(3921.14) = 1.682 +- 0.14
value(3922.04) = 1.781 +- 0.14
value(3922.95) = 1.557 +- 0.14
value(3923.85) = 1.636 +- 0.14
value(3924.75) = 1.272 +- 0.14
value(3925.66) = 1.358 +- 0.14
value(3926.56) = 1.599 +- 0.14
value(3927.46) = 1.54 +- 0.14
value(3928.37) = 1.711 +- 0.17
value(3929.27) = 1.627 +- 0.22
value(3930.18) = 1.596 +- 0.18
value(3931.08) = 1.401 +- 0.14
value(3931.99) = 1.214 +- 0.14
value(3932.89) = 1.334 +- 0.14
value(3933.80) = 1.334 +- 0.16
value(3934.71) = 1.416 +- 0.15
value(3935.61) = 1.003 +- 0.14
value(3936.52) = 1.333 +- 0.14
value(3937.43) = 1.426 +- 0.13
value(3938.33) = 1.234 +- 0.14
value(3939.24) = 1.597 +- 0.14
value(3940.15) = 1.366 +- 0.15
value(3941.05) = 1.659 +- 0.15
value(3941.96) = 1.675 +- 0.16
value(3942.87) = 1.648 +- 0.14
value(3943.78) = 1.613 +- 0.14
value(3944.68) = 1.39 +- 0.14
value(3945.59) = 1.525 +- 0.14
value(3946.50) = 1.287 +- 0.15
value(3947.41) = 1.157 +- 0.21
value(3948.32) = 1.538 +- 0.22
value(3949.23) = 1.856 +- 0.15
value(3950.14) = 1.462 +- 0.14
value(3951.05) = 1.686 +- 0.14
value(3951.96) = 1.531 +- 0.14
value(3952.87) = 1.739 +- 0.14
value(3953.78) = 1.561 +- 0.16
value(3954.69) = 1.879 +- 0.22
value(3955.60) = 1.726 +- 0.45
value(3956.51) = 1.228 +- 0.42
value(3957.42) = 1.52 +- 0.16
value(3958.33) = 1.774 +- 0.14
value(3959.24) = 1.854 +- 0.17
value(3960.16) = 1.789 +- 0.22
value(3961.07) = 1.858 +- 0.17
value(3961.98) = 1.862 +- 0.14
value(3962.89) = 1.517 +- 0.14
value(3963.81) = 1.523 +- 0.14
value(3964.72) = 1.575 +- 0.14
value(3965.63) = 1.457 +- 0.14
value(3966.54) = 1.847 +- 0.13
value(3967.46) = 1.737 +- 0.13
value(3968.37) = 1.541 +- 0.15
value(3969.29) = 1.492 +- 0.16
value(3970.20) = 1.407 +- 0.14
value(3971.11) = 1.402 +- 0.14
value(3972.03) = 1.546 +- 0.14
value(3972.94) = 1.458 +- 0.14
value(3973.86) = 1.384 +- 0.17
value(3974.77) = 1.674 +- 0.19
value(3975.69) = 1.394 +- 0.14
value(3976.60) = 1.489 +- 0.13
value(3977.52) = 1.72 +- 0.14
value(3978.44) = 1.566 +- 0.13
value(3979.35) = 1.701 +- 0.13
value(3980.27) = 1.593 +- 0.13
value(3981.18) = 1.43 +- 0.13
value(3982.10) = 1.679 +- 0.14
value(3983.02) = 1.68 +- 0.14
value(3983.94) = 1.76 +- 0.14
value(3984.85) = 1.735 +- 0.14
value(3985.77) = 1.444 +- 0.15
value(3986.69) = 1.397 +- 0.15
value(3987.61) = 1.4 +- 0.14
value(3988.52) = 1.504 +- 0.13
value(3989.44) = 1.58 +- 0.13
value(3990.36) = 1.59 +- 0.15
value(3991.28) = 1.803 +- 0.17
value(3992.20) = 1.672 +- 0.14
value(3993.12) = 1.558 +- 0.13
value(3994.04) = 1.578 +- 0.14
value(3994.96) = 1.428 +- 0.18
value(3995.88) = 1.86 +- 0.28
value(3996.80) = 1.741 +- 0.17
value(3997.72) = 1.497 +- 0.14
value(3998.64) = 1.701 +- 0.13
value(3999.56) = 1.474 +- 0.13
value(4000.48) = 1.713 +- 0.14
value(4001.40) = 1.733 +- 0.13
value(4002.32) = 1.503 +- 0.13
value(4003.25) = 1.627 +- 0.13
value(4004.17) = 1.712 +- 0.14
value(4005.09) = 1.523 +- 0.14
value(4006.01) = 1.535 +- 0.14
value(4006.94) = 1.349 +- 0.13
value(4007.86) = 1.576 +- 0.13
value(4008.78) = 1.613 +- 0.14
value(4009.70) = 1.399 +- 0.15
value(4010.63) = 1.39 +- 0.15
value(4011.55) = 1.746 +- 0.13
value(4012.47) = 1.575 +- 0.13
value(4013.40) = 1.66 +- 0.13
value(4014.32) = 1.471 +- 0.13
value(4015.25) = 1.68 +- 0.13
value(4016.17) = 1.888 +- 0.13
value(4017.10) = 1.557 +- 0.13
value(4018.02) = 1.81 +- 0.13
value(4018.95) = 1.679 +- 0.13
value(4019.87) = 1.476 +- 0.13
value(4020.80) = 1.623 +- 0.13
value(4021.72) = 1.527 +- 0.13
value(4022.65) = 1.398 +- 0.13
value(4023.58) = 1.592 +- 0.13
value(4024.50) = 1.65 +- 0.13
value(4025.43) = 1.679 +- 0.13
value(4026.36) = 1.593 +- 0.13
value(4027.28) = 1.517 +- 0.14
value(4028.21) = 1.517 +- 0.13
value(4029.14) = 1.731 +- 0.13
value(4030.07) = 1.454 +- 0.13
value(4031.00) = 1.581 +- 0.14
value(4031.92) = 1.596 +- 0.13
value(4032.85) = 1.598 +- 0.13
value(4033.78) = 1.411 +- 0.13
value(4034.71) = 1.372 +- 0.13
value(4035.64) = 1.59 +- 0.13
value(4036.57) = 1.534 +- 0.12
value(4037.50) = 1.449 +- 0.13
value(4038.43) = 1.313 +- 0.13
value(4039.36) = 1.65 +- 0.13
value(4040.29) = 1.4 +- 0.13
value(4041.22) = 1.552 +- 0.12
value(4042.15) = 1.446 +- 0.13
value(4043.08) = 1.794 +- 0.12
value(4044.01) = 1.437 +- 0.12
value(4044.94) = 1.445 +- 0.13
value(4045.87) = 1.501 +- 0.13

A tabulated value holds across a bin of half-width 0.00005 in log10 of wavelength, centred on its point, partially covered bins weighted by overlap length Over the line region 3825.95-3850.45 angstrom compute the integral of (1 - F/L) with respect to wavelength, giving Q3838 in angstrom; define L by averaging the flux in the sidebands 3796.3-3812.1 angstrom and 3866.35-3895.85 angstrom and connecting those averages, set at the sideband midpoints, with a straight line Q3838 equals 2.1 angstrom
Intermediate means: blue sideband 1.59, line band 1.52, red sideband 1.77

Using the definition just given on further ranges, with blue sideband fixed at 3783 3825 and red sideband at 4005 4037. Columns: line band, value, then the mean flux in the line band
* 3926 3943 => 1.4 angstrom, 1.45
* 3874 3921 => -2.3 angstrom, 1.67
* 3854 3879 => -4.0 angstrom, 1.86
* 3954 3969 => -0.8 angstrom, 1.66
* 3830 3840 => 0.8 angstrom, 1.48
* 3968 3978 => 0.5 angstrom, 1.5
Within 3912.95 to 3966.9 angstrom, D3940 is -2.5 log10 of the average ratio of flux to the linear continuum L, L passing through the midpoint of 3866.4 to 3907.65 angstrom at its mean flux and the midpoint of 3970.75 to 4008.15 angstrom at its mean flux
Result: 0.08 mag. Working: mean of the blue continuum 1.77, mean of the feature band 1.55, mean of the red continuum 1.58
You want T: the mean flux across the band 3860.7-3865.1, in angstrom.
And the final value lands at 1.89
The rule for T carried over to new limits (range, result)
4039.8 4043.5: 1.55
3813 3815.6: 1.62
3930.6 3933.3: 1.32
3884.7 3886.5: 1.6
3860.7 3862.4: 1.72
